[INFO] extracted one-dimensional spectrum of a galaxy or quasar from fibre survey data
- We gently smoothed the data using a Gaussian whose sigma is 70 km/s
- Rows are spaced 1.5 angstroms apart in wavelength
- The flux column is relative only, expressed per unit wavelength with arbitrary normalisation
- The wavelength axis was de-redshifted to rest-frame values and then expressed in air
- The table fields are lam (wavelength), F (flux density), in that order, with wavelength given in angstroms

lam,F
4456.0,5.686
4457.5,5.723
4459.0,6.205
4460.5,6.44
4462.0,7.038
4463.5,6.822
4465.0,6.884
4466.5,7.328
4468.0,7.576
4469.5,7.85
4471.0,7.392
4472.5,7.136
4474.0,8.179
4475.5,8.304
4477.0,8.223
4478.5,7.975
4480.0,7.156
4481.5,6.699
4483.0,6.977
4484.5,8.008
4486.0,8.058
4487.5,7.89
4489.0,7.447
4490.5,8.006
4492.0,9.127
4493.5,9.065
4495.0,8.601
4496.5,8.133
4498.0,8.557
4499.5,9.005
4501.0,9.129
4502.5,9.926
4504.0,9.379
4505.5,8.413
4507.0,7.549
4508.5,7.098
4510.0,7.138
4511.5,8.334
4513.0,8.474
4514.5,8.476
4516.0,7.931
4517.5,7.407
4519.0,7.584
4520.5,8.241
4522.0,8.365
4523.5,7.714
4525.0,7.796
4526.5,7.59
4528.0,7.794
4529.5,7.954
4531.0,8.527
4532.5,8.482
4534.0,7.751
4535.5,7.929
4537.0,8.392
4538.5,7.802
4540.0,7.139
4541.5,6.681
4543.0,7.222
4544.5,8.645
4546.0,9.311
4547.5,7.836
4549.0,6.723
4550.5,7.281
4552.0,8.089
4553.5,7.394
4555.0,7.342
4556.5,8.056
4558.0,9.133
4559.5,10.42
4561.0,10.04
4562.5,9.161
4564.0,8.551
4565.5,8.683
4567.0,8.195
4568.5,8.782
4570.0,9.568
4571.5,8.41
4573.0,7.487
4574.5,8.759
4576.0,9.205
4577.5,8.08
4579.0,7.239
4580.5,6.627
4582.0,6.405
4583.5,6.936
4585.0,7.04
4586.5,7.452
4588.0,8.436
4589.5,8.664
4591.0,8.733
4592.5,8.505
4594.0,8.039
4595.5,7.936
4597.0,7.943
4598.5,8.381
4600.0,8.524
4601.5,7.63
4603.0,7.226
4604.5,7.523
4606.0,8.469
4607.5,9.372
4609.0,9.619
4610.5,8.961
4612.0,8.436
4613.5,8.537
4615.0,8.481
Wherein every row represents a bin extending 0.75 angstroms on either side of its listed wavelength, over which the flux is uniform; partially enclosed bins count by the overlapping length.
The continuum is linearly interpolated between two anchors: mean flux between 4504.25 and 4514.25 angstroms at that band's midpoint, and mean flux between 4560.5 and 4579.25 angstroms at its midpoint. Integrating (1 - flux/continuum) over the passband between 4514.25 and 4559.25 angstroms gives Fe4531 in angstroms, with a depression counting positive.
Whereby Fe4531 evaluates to 1.9 angstroms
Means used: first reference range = 7.94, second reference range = 8.65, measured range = 7.91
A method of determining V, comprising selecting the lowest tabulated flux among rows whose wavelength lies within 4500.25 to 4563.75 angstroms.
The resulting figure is 6.681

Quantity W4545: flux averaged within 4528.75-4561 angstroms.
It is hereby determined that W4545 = 8.05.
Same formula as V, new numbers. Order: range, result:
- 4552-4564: 7.342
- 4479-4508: 6.699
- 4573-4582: 6.405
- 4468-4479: 7.136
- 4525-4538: 7.59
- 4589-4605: 7.226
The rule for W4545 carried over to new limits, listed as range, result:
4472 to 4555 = 8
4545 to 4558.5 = 7.9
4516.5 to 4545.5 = 7.86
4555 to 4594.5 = 8.31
